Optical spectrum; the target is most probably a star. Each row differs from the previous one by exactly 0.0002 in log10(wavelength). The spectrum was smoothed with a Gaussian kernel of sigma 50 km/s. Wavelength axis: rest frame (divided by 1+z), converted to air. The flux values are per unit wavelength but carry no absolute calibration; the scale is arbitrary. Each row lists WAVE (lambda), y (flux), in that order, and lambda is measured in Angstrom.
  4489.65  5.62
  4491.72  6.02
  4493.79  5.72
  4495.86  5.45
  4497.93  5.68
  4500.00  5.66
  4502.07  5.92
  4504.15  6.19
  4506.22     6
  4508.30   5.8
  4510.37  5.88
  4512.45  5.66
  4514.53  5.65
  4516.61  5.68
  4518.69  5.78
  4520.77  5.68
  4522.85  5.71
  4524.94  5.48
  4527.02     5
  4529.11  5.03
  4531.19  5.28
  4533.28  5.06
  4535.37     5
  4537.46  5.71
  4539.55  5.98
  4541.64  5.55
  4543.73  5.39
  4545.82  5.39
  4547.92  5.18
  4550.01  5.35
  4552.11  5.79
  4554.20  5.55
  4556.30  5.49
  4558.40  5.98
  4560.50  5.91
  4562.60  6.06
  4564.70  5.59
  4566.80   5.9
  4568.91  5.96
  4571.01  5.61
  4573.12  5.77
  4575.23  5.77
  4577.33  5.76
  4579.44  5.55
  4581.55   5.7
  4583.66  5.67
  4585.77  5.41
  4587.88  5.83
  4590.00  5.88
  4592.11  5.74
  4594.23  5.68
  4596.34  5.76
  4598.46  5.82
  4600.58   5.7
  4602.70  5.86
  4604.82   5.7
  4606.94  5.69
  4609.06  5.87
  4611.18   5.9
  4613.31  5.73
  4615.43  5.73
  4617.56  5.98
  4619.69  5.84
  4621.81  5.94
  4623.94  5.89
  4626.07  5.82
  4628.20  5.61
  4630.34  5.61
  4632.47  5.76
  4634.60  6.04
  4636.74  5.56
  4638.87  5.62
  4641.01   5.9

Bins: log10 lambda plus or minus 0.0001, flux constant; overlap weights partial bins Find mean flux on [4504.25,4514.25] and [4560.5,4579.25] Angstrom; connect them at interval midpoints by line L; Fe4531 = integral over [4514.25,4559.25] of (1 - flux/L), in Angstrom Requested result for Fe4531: 2.7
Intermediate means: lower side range 5.86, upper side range 5.8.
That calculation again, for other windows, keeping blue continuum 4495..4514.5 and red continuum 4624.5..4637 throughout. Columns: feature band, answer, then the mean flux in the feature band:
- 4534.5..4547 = 0.6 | 5.51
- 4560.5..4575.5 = -0.1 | 5.82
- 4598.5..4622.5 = -0.2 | 5.81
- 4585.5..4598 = 0.1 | 5.74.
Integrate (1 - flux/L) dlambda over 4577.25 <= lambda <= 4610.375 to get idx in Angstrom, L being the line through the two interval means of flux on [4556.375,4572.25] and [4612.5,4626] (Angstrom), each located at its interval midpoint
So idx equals 0.7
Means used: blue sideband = 5.83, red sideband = 5.85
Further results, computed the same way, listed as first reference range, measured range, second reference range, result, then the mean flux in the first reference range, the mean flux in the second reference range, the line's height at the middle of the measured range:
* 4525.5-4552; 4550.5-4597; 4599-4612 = -1.4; 5.35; 5.79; 5.58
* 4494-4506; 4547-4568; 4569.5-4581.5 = 0.1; 5.79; 5.7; 5.73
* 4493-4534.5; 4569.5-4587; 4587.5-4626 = 0.3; 5.61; 5.81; 5.75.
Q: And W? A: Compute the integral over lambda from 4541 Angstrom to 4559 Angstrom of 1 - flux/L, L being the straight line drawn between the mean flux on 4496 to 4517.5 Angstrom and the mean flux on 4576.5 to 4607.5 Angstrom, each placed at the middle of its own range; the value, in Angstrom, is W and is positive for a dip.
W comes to 0.8 Angstrom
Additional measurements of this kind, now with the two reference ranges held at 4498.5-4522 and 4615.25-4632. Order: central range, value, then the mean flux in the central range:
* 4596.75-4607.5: 0.1 Angstrom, 5.76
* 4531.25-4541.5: 0.7 Angstrom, 5.43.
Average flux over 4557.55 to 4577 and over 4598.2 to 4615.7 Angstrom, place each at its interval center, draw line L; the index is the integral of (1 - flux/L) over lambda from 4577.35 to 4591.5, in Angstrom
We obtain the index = 0.3 Angstrom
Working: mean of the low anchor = 5.84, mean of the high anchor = 5.78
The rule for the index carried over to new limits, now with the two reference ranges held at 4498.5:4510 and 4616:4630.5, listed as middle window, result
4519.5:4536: 1.7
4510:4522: 0.4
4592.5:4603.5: 0.1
